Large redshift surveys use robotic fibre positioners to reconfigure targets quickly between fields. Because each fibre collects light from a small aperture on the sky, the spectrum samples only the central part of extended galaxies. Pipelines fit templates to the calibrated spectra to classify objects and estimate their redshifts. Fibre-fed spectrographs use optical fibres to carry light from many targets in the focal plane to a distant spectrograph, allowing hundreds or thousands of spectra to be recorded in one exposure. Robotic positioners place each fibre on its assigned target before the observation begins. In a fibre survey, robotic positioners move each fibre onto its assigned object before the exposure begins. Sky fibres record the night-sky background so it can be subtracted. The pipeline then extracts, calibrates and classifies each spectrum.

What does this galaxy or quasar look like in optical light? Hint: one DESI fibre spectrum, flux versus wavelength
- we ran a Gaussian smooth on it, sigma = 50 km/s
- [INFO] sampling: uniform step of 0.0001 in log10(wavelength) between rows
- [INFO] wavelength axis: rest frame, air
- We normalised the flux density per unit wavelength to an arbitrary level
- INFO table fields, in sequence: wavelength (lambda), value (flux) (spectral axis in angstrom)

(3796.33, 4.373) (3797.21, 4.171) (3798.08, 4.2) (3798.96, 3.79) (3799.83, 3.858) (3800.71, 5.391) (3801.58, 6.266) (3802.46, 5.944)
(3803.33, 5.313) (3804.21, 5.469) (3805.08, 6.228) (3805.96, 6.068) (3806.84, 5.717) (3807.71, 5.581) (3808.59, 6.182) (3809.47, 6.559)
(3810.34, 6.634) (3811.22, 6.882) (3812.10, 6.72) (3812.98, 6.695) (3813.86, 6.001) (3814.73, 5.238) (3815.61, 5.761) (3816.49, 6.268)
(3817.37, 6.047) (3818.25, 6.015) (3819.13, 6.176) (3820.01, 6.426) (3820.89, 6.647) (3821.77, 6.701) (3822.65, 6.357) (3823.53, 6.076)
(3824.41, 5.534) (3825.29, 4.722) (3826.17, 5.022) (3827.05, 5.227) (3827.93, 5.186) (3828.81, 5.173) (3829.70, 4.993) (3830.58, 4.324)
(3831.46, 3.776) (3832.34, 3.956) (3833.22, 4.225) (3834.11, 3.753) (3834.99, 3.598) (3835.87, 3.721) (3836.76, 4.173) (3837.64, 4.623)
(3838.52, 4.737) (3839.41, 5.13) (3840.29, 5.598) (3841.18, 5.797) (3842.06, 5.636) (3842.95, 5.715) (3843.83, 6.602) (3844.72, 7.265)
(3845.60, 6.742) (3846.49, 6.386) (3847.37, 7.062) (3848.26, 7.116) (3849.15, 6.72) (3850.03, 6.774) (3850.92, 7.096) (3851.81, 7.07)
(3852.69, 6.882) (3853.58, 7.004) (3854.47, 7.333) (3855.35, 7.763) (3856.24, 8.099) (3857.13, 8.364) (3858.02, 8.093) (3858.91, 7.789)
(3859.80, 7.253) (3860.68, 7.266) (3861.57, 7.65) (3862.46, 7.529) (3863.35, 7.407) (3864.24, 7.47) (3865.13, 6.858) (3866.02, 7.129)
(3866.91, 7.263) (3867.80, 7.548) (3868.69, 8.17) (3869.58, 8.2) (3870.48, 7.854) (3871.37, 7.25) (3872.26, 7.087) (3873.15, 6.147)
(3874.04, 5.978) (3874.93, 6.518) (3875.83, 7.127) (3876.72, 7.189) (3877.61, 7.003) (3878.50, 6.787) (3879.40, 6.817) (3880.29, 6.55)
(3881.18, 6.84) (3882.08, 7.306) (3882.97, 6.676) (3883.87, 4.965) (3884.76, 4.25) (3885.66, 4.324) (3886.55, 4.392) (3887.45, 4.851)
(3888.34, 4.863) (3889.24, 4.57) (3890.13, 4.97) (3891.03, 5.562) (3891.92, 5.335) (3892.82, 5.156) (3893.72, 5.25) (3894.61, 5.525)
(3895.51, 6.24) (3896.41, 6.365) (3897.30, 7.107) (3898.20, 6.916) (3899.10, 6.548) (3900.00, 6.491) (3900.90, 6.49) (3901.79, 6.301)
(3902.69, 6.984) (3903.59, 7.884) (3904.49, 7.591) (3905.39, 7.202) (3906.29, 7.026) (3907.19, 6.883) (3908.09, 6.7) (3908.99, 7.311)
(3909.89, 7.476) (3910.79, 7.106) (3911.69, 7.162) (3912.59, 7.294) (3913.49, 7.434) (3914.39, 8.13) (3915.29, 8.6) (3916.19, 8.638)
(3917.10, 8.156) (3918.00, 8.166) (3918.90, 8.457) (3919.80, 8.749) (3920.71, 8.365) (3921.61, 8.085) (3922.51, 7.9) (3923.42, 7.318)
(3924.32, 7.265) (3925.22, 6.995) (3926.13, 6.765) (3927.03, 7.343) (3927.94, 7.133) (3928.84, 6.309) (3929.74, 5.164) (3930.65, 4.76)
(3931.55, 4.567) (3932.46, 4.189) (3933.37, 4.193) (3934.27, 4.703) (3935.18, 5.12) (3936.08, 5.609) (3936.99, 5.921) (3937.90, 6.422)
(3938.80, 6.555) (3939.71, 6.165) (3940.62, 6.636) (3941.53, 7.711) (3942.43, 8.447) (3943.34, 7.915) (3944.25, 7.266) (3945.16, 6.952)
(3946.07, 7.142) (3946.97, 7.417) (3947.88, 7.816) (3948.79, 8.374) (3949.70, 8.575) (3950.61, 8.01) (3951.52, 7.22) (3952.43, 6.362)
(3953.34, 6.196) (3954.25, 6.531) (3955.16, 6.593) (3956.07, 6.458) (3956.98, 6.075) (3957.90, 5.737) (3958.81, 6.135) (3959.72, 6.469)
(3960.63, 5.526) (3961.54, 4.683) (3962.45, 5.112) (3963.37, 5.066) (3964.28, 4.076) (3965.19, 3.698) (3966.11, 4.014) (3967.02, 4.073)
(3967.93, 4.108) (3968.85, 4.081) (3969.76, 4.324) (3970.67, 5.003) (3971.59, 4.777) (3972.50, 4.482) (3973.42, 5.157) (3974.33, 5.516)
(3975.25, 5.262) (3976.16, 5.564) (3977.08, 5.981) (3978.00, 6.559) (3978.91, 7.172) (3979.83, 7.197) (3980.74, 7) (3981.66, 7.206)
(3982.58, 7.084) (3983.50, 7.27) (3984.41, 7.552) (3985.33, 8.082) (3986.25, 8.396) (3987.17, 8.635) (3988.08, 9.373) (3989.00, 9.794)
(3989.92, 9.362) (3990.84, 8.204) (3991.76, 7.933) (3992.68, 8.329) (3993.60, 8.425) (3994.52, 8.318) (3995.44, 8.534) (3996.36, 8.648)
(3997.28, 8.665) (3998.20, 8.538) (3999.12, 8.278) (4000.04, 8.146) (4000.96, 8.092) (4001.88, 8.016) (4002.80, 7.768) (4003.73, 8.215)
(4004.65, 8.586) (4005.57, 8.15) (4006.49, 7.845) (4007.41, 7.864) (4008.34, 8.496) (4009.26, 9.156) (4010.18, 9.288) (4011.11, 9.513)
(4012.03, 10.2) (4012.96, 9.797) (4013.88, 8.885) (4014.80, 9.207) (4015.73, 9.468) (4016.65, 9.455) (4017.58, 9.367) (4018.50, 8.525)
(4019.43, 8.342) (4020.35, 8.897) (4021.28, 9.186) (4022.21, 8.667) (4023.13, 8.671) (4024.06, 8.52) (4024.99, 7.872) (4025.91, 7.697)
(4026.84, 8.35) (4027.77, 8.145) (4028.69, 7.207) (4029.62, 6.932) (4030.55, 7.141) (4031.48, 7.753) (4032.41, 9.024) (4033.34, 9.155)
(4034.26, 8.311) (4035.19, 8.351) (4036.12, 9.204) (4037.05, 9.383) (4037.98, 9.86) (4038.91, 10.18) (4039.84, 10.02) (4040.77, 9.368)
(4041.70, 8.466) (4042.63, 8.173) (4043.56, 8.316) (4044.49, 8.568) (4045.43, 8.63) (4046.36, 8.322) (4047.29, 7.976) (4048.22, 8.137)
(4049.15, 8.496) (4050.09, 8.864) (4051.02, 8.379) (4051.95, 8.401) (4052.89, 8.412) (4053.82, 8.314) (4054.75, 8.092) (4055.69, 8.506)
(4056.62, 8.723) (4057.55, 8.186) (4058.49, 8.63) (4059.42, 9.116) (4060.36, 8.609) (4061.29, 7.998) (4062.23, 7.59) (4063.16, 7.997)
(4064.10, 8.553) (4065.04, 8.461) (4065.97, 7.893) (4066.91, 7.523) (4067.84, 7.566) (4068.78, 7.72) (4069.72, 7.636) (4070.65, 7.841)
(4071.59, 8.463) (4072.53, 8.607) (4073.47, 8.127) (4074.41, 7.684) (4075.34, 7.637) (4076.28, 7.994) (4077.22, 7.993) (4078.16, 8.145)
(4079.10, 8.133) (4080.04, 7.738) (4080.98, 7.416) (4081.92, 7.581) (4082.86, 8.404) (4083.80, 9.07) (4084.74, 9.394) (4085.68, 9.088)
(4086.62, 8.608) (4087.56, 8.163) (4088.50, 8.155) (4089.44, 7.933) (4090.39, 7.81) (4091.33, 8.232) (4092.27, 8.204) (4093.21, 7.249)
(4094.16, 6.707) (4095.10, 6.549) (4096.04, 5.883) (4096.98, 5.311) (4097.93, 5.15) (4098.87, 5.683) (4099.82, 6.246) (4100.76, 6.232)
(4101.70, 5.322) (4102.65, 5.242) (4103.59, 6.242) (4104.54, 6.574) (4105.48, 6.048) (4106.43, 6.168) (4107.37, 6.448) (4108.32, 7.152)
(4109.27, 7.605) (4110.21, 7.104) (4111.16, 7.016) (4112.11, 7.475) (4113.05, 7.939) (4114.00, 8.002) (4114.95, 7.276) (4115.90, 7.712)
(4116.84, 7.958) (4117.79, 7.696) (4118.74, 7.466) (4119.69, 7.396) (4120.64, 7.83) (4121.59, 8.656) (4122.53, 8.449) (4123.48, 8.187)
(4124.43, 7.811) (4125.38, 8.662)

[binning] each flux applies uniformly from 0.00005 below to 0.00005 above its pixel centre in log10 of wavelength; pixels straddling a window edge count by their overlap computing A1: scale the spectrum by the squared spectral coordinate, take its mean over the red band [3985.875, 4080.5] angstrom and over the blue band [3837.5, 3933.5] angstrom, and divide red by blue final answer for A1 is 1.4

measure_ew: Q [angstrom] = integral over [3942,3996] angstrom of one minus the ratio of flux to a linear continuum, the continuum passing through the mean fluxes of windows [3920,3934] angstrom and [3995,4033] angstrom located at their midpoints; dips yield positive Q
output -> 5.7 angstrom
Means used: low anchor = 6.44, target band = 6.66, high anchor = 8.52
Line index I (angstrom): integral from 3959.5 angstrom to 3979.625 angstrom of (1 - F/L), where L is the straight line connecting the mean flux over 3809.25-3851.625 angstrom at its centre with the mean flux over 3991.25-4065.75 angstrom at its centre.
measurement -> 6.96 angstrom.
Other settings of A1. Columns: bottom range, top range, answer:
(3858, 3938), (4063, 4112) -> 1.22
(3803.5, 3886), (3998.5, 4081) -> 1.48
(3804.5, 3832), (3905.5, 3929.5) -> 1.36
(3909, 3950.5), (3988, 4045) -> 1.28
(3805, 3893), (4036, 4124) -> 1.42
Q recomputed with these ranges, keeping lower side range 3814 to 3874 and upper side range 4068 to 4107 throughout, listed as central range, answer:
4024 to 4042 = -3.6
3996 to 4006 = -1.9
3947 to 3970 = 3.2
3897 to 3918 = -2.4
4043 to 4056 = -2.1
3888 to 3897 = 1.5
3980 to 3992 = -2.1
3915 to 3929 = -2.4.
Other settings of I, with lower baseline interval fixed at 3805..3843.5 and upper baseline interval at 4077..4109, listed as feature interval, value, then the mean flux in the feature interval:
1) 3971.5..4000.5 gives -4.5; 7.52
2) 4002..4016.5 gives -4.7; 8.82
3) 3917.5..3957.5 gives -4.0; 6.82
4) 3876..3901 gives -0.1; 5.91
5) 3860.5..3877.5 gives -4.3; 7.24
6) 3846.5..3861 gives -4.2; 7.33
